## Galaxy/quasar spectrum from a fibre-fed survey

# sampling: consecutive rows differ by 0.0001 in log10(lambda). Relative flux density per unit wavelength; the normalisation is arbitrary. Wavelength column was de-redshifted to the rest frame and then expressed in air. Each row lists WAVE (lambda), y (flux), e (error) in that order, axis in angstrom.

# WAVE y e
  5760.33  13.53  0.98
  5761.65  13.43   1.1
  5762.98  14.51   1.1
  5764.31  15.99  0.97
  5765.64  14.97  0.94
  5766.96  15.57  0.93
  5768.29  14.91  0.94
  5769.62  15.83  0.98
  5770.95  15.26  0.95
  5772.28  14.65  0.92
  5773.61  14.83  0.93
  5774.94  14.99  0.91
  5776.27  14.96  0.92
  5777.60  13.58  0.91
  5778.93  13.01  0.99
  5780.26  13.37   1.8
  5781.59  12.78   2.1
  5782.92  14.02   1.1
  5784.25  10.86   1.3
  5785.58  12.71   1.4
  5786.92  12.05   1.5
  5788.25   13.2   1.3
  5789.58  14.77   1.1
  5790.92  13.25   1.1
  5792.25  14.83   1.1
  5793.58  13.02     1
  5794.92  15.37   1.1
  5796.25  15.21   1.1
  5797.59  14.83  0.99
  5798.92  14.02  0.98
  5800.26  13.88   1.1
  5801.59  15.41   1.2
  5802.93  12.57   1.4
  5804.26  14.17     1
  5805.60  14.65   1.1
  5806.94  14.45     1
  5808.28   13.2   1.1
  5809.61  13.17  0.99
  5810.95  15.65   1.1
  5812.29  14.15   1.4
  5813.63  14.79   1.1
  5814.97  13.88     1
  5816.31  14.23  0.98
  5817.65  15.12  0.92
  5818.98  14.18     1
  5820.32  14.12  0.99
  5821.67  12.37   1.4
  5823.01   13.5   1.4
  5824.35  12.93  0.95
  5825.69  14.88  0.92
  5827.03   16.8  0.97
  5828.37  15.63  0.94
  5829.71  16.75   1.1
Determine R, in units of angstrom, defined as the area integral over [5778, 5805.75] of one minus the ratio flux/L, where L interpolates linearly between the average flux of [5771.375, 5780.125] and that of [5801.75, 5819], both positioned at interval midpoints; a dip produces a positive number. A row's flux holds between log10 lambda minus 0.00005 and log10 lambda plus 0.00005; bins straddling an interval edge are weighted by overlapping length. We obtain 1.1 angstrom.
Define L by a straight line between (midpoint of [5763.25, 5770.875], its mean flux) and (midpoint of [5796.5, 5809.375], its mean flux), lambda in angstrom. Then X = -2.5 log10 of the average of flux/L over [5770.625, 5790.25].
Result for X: 0.10 mag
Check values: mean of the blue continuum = 15.4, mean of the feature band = 13.6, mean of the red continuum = 14.1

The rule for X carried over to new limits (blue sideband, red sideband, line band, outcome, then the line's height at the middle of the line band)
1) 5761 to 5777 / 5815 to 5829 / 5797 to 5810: 0.04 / 14.6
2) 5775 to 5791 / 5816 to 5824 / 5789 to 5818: -0.05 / 13.6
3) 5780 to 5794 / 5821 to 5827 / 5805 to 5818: -0.06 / 13.6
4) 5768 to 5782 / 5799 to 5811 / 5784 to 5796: 0.06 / 14.2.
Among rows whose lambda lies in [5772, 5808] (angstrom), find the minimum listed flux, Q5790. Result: 10.86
